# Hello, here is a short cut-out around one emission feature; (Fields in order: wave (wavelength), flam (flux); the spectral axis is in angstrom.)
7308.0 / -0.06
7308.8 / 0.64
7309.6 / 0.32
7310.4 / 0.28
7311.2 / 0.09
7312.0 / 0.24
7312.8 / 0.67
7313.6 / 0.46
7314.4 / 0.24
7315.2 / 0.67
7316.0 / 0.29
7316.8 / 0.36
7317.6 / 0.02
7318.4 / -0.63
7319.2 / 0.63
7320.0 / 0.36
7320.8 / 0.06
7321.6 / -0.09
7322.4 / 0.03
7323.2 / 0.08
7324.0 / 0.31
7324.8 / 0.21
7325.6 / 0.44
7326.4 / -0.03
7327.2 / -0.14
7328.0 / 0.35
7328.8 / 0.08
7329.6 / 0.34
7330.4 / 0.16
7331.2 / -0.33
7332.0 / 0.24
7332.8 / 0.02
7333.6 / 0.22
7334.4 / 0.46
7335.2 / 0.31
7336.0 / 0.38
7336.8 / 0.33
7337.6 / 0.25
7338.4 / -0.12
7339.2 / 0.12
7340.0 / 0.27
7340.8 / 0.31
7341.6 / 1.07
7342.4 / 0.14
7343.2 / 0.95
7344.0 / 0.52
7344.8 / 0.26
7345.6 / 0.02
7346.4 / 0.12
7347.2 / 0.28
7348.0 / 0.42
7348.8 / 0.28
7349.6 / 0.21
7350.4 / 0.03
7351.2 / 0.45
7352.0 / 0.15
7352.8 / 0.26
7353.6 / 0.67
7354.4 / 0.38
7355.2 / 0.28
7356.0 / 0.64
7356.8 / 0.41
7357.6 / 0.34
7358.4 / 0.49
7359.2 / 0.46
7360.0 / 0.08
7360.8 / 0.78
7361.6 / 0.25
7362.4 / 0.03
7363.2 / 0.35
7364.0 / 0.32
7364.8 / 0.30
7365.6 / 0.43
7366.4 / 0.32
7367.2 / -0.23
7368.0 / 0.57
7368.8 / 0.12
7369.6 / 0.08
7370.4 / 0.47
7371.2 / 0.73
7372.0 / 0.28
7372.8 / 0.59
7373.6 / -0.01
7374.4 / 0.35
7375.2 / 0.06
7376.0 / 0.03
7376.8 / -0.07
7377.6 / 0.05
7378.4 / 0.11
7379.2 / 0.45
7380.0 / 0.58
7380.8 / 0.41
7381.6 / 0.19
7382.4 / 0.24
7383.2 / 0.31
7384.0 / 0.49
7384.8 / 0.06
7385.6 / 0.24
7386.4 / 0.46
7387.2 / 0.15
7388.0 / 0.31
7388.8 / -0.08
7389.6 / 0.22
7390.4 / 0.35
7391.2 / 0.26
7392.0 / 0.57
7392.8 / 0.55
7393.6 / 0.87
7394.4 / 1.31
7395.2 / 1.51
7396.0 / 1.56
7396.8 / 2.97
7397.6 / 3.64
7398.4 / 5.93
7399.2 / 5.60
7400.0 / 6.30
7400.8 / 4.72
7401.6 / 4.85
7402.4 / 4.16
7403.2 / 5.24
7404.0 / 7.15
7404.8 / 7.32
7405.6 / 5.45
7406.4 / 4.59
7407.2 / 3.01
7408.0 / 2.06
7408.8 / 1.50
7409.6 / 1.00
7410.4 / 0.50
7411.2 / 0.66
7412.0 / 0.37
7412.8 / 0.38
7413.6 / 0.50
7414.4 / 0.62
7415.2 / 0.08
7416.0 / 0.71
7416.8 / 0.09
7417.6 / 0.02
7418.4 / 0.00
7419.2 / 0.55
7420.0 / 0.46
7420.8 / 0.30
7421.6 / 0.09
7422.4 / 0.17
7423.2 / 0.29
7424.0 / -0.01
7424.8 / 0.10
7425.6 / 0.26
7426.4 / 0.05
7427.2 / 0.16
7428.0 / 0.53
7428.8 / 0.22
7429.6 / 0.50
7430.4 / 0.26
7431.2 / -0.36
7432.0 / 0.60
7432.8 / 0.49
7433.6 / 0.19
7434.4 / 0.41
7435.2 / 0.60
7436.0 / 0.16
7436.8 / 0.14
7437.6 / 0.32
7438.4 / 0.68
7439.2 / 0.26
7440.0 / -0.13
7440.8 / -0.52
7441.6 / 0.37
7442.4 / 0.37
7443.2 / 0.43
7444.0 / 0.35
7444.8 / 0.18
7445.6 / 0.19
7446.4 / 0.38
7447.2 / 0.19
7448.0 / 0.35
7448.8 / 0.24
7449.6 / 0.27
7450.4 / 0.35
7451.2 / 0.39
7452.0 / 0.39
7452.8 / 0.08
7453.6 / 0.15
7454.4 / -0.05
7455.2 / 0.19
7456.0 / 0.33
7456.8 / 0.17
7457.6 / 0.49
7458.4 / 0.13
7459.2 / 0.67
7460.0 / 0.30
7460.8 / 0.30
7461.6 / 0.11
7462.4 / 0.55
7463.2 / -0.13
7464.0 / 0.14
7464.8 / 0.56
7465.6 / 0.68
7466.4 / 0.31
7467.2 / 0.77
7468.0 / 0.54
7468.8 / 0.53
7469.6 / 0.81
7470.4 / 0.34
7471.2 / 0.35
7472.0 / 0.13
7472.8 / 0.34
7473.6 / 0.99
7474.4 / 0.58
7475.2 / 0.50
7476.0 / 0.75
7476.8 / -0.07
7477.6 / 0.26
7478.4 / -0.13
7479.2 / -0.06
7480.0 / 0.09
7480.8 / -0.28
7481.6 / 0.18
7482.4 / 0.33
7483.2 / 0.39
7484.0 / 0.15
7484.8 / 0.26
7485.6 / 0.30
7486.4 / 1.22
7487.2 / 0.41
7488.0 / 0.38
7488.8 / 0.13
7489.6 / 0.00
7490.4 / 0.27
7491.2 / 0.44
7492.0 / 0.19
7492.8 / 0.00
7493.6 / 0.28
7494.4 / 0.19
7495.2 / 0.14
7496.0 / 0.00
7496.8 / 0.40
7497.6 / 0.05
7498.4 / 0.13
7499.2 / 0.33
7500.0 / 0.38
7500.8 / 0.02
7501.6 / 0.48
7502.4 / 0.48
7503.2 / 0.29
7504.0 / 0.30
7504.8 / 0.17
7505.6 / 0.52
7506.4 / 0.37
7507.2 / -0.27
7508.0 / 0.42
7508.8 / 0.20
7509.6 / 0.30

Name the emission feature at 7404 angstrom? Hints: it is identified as [O II] 3727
